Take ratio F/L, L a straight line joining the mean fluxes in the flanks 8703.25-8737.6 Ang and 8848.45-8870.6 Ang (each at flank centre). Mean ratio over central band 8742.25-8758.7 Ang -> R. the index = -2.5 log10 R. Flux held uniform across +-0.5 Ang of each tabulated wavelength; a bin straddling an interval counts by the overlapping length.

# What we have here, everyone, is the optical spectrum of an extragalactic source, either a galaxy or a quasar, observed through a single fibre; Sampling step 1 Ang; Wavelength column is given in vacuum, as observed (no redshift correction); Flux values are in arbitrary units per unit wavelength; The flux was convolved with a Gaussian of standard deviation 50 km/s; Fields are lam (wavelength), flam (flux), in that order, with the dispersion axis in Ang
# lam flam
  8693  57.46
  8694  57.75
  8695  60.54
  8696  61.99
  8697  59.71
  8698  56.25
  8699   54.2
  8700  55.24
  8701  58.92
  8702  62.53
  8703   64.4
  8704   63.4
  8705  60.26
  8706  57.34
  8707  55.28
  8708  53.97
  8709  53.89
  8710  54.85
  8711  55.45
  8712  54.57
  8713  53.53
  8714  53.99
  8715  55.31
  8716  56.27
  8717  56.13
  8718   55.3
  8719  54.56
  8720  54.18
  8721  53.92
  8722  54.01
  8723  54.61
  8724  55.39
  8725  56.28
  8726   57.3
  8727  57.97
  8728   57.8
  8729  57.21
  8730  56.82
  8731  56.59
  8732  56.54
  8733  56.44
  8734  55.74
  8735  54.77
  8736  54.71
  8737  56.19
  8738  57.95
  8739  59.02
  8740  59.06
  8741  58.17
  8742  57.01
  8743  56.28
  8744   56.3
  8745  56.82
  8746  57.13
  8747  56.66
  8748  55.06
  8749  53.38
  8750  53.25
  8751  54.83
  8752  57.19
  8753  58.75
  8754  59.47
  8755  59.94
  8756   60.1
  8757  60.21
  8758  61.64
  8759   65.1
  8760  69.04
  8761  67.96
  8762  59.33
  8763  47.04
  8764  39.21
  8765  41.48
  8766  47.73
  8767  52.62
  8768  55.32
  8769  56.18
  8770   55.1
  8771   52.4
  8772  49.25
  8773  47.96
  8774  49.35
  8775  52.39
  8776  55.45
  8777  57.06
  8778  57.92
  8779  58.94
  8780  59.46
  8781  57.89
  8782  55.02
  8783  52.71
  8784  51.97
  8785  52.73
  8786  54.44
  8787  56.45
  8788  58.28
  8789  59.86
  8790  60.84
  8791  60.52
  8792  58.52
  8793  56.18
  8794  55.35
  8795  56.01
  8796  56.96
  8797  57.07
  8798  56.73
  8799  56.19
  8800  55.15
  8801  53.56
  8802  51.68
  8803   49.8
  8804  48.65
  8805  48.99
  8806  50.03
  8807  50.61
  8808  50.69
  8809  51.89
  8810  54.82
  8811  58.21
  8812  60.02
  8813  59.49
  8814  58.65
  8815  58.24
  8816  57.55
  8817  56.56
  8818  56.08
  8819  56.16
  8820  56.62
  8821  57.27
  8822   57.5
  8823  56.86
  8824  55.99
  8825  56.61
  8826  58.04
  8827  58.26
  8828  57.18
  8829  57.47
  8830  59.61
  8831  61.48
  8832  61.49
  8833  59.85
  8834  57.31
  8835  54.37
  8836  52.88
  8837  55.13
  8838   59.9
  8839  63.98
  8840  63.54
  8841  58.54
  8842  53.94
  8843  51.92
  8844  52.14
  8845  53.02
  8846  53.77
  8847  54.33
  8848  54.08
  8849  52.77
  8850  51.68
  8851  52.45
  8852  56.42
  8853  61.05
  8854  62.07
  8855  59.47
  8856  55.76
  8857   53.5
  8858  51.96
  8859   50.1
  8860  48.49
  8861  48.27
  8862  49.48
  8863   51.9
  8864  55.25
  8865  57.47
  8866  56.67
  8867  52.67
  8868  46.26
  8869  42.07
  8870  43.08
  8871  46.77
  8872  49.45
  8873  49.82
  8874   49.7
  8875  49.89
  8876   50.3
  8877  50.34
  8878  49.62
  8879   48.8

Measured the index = -0.042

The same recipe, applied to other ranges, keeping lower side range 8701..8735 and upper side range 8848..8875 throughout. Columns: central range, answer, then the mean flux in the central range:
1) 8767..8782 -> 0.00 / 54.6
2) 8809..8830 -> -0.08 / 57.3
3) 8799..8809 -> 0.05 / 51.3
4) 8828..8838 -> -0.10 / 57.8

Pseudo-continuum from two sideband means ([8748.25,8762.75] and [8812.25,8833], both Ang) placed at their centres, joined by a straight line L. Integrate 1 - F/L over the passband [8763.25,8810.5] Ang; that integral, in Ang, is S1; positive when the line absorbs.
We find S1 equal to 4.1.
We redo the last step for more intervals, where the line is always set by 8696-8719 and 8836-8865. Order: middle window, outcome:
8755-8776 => 0.5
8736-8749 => -0.1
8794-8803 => 0.1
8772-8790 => 0.2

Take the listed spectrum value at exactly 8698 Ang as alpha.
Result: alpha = 56.25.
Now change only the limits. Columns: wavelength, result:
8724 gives 55.39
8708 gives 53.97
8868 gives 46.26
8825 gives 56.61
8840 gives 63.54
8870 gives 43.08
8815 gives 58.24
